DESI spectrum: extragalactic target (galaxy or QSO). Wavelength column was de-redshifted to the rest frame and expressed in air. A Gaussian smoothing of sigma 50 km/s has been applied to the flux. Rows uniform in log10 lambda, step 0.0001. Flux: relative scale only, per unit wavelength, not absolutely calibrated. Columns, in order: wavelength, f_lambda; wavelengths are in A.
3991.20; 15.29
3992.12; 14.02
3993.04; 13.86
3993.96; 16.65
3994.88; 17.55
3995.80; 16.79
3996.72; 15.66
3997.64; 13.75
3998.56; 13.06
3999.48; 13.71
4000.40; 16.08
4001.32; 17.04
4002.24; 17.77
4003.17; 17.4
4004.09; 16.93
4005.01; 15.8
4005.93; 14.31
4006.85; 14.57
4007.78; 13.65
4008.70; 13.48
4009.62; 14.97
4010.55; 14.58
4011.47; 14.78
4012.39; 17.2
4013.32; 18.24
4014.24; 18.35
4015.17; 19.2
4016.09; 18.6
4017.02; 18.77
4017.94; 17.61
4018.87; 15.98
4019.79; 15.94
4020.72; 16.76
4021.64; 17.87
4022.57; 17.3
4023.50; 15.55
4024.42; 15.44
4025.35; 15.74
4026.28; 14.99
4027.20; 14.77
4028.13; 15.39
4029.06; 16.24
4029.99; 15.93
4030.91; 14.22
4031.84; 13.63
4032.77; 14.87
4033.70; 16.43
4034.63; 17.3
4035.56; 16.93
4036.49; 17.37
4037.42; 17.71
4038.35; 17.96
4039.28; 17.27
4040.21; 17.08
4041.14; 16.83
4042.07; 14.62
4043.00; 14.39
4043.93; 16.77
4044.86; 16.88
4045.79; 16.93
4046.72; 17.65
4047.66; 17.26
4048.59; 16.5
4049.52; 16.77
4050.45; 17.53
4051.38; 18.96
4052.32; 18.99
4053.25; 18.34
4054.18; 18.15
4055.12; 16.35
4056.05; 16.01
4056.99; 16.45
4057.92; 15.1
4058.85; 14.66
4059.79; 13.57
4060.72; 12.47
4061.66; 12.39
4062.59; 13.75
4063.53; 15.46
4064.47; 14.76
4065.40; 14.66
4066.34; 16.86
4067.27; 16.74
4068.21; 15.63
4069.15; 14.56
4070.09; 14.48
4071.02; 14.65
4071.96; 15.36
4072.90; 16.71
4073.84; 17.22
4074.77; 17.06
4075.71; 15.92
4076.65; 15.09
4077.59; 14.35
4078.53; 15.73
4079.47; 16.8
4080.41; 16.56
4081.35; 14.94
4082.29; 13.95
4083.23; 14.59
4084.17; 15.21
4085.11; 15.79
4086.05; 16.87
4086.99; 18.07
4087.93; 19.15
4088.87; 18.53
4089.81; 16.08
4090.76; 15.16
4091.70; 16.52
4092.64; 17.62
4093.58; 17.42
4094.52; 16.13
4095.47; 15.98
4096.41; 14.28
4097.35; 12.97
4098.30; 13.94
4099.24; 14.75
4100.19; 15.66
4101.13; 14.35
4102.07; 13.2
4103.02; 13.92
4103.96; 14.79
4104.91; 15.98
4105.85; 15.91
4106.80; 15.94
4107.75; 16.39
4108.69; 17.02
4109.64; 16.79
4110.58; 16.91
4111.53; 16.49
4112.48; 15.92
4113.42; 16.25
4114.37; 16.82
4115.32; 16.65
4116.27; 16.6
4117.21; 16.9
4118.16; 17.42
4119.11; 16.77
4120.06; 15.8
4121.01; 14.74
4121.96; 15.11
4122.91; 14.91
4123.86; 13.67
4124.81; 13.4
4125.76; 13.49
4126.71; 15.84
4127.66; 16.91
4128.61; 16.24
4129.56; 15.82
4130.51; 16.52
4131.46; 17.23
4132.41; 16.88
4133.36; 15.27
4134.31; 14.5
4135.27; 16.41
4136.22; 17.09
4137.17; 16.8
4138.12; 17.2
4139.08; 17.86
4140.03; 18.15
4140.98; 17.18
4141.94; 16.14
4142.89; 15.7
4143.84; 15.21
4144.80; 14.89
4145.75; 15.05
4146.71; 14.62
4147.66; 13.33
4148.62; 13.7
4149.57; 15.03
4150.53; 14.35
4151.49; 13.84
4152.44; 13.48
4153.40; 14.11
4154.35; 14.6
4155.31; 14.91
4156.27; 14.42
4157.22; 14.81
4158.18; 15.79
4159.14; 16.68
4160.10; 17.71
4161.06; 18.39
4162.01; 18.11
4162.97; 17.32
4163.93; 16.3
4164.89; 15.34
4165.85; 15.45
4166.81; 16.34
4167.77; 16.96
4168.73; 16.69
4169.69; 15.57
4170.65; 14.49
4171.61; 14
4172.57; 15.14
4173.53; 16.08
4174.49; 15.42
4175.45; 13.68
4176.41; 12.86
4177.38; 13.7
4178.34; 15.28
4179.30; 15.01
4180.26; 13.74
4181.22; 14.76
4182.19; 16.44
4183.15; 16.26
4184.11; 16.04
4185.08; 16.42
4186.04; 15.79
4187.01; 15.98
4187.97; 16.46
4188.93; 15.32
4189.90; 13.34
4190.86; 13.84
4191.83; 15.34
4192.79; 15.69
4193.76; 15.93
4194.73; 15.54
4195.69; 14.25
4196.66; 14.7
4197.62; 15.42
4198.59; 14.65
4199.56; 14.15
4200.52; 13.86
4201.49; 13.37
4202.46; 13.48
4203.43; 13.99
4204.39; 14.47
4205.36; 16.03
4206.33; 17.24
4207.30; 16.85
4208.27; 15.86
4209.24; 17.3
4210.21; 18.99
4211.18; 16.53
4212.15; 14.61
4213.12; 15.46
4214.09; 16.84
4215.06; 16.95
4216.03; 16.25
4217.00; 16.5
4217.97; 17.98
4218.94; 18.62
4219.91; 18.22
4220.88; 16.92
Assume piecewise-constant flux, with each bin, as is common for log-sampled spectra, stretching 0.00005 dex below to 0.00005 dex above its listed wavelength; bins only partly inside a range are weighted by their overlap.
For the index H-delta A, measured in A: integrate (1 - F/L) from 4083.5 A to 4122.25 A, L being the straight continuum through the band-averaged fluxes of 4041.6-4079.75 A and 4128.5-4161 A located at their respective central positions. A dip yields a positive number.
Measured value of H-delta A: -0.57 A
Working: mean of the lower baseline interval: 15.9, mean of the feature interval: 16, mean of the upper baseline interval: 15.7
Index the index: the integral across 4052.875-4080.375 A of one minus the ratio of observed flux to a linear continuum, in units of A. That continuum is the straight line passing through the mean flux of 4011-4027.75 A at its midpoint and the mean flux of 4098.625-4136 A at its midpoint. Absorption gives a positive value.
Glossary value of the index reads 1.4 A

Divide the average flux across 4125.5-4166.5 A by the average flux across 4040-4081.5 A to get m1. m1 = 1.0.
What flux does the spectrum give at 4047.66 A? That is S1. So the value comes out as 17.26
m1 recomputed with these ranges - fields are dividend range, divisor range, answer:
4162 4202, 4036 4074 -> 0.94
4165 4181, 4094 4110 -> 0.99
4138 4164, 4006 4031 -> 0.97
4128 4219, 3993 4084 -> 0.98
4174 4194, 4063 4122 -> 0.95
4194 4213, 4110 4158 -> 0.98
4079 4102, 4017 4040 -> 0.97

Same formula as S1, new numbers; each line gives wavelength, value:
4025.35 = 15.74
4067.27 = 16.74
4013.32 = 18.24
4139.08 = 17.86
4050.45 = 17.53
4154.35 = 14.6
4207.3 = 16.85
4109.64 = 16.79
